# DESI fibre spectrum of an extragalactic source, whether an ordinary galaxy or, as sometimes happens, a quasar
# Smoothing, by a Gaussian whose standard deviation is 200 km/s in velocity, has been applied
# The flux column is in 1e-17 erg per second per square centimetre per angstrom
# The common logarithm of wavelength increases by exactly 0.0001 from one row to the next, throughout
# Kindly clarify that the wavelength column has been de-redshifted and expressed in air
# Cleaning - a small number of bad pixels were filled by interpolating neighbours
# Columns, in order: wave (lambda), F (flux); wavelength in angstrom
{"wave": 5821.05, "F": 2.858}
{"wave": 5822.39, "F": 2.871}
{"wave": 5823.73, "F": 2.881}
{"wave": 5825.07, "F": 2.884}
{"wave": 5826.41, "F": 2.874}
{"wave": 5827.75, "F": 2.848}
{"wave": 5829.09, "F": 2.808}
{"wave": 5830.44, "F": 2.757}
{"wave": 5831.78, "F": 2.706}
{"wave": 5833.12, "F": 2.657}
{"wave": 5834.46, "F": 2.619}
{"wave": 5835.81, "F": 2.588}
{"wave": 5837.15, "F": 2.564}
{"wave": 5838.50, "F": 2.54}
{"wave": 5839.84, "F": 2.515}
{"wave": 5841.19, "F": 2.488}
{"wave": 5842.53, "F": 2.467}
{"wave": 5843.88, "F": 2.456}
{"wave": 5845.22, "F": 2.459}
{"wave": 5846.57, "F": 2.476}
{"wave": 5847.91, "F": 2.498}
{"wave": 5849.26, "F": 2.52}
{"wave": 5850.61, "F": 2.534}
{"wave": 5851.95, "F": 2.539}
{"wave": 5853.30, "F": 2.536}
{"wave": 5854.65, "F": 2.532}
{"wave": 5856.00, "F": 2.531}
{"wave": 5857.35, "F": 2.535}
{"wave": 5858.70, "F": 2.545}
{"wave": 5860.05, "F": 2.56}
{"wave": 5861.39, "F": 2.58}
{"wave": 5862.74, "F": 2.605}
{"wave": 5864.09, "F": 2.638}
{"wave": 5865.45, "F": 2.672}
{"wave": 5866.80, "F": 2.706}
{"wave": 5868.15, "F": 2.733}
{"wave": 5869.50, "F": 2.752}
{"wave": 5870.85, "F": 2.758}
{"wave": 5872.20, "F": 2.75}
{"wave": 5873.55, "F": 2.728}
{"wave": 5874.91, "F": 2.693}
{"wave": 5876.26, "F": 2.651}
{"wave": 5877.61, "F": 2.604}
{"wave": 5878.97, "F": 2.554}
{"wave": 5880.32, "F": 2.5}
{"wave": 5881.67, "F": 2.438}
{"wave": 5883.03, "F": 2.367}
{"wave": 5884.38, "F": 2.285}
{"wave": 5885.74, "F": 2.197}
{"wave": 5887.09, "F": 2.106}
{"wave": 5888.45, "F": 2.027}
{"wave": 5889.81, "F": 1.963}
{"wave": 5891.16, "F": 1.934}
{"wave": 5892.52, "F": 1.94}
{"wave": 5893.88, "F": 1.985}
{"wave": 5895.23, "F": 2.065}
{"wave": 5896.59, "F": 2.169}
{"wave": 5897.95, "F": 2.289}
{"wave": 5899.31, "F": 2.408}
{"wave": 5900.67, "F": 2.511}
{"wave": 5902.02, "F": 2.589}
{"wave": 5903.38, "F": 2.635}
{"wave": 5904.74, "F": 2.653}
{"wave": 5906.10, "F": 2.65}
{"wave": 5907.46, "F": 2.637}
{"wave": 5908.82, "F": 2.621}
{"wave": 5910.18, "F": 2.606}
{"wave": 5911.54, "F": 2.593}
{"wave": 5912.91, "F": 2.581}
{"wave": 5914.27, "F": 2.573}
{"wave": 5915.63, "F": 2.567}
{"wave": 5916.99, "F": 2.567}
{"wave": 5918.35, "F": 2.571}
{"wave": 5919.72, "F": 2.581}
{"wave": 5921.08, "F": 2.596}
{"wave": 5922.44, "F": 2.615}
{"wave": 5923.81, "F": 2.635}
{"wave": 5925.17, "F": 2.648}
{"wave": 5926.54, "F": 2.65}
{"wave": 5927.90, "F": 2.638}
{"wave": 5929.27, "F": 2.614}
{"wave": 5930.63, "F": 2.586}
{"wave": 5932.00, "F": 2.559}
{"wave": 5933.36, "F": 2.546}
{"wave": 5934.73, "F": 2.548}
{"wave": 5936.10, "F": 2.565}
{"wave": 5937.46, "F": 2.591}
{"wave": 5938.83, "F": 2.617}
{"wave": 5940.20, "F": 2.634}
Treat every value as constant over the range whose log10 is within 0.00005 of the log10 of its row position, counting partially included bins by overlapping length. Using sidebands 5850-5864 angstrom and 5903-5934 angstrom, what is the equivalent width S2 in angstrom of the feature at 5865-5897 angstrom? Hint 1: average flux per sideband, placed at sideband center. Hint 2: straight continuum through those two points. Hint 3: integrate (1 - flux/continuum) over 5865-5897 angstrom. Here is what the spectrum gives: 2.2 angstrom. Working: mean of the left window 2.55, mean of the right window 2.61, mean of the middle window 2.4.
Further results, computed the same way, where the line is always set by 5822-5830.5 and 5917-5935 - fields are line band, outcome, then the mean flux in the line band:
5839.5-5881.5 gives 2.7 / 2.58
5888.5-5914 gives 2.7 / 2.37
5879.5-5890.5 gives 1.9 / 2.24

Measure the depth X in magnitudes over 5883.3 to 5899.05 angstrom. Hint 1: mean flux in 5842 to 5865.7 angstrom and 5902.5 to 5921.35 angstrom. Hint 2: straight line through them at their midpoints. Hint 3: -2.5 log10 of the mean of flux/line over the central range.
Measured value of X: 0.22 mag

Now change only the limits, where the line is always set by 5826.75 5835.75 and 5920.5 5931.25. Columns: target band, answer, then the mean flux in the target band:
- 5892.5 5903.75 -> 0.16 mag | 2.3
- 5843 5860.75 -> 0.08 mag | 2.52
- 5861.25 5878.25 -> 0.00 mag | 2.69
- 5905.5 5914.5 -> 0.01 mag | 2.61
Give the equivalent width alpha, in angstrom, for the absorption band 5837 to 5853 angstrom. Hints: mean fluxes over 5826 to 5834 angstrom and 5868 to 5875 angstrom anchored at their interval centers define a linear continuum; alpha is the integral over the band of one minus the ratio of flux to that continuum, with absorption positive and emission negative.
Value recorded 1.5 angstrom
